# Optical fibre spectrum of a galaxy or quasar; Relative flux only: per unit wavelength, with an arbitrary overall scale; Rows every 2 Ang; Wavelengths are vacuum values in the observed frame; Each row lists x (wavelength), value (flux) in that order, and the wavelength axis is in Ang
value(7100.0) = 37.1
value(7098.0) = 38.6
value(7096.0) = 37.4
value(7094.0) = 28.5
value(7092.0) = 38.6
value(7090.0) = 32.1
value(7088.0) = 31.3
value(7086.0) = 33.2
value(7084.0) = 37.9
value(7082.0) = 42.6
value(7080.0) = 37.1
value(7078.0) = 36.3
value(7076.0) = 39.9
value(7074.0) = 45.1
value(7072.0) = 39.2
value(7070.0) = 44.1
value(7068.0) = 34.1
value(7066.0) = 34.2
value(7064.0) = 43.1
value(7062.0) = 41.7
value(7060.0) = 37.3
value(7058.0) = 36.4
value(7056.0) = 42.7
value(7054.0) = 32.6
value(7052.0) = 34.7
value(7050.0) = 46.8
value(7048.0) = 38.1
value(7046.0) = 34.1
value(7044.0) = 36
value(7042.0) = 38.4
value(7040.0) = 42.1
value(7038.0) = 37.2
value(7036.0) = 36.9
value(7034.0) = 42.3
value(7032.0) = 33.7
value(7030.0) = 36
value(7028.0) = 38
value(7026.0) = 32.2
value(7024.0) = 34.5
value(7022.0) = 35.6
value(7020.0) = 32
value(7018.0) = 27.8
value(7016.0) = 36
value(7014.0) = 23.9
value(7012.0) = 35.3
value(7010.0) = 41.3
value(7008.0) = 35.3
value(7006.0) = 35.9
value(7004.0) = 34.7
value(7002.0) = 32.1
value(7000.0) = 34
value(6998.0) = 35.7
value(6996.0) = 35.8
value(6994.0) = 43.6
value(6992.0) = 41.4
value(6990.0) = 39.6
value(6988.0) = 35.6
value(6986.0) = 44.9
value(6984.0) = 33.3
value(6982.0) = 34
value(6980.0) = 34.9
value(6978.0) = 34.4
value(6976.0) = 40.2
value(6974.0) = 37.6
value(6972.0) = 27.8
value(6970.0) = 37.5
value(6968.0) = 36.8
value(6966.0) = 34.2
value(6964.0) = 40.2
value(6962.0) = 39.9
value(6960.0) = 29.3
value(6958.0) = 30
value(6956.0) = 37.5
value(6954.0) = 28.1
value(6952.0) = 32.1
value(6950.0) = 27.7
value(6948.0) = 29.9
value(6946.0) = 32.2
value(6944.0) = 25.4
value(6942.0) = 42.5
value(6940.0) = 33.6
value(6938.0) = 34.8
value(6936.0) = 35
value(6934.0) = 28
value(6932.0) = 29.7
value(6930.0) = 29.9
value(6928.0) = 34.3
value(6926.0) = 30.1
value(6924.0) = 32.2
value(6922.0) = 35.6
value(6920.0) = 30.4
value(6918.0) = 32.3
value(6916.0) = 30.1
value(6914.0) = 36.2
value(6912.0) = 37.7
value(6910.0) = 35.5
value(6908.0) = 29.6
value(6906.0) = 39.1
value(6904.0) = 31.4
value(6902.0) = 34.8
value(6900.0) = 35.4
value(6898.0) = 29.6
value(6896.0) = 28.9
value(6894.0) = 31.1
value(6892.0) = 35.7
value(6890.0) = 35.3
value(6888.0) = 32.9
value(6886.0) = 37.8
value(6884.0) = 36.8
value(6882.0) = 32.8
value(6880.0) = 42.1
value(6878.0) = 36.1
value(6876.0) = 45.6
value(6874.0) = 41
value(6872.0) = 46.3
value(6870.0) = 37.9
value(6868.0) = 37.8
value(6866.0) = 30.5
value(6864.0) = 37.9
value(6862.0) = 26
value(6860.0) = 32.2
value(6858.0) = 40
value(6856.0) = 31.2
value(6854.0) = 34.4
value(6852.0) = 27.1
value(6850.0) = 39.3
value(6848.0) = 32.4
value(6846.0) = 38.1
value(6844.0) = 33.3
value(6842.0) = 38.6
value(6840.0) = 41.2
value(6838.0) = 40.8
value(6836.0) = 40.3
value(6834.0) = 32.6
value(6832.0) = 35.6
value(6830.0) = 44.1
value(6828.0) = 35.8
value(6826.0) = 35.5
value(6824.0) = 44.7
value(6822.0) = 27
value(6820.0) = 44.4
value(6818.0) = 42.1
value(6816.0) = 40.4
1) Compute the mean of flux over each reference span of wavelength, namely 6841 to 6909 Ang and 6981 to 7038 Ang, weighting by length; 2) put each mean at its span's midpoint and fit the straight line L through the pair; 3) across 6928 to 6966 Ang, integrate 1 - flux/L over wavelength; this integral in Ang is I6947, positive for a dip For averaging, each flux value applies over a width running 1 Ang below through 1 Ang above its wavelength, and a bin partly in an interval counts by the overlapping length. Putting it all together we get 3.11 Ang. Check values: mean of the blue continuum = 35.3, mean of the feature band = 32.6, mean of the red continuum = 35.8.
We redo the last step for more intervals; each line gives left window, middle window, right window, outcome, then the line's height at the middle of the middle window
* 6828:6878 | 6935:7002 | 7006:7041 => 1.3 Ang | 35.8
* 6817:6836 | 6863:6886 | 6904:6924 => -1.8 Ang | 35.8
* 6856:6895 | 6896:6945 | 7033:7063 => 5.3 Ang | 37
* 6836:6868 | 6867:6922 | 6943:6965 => -2.8 Ang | 33.8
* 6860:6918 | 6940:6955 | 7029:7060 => 2.1 Ang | 36.3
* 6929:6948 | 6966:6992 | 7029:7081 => -1.6 Ang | 34.4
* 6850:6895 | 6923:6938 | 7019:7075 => 2.1 Ang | 36.6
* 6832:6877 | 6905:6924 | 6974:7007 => 1.4 Ang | 36.7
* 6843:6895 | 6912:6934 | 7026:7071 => 2.6 Ang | 36.5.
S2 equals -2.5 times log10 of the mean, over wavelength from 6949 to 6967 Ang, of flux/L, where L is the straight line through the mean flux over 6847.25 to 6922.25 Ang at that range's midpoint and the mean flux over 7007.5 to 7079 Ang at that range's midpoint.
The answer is 0.085 mag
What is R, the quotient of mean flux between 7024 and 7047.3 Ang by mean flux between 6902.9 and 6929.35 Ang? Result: 1.11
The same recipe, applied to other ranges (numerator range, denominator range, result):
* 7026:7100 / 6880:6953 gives 1.14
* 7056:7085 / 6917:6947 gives 1.21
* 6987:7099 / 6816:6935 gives 1.04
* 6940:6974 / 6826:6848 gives 0.88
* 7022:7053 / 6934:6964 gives 1.14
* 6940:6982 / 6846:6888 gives 0.94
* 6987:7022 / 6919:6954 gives 1.11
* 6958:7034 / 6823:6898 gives 0.98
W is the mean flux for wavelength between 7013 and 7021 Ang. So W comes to 29.9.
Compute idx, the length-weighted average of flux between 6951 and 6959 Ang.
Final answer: 31.9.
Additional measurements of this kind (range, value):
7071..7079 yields 40.1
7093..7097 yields 33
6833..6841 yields 38.7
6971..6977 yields 35.2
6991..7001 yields 38.1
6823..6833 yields 39.1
